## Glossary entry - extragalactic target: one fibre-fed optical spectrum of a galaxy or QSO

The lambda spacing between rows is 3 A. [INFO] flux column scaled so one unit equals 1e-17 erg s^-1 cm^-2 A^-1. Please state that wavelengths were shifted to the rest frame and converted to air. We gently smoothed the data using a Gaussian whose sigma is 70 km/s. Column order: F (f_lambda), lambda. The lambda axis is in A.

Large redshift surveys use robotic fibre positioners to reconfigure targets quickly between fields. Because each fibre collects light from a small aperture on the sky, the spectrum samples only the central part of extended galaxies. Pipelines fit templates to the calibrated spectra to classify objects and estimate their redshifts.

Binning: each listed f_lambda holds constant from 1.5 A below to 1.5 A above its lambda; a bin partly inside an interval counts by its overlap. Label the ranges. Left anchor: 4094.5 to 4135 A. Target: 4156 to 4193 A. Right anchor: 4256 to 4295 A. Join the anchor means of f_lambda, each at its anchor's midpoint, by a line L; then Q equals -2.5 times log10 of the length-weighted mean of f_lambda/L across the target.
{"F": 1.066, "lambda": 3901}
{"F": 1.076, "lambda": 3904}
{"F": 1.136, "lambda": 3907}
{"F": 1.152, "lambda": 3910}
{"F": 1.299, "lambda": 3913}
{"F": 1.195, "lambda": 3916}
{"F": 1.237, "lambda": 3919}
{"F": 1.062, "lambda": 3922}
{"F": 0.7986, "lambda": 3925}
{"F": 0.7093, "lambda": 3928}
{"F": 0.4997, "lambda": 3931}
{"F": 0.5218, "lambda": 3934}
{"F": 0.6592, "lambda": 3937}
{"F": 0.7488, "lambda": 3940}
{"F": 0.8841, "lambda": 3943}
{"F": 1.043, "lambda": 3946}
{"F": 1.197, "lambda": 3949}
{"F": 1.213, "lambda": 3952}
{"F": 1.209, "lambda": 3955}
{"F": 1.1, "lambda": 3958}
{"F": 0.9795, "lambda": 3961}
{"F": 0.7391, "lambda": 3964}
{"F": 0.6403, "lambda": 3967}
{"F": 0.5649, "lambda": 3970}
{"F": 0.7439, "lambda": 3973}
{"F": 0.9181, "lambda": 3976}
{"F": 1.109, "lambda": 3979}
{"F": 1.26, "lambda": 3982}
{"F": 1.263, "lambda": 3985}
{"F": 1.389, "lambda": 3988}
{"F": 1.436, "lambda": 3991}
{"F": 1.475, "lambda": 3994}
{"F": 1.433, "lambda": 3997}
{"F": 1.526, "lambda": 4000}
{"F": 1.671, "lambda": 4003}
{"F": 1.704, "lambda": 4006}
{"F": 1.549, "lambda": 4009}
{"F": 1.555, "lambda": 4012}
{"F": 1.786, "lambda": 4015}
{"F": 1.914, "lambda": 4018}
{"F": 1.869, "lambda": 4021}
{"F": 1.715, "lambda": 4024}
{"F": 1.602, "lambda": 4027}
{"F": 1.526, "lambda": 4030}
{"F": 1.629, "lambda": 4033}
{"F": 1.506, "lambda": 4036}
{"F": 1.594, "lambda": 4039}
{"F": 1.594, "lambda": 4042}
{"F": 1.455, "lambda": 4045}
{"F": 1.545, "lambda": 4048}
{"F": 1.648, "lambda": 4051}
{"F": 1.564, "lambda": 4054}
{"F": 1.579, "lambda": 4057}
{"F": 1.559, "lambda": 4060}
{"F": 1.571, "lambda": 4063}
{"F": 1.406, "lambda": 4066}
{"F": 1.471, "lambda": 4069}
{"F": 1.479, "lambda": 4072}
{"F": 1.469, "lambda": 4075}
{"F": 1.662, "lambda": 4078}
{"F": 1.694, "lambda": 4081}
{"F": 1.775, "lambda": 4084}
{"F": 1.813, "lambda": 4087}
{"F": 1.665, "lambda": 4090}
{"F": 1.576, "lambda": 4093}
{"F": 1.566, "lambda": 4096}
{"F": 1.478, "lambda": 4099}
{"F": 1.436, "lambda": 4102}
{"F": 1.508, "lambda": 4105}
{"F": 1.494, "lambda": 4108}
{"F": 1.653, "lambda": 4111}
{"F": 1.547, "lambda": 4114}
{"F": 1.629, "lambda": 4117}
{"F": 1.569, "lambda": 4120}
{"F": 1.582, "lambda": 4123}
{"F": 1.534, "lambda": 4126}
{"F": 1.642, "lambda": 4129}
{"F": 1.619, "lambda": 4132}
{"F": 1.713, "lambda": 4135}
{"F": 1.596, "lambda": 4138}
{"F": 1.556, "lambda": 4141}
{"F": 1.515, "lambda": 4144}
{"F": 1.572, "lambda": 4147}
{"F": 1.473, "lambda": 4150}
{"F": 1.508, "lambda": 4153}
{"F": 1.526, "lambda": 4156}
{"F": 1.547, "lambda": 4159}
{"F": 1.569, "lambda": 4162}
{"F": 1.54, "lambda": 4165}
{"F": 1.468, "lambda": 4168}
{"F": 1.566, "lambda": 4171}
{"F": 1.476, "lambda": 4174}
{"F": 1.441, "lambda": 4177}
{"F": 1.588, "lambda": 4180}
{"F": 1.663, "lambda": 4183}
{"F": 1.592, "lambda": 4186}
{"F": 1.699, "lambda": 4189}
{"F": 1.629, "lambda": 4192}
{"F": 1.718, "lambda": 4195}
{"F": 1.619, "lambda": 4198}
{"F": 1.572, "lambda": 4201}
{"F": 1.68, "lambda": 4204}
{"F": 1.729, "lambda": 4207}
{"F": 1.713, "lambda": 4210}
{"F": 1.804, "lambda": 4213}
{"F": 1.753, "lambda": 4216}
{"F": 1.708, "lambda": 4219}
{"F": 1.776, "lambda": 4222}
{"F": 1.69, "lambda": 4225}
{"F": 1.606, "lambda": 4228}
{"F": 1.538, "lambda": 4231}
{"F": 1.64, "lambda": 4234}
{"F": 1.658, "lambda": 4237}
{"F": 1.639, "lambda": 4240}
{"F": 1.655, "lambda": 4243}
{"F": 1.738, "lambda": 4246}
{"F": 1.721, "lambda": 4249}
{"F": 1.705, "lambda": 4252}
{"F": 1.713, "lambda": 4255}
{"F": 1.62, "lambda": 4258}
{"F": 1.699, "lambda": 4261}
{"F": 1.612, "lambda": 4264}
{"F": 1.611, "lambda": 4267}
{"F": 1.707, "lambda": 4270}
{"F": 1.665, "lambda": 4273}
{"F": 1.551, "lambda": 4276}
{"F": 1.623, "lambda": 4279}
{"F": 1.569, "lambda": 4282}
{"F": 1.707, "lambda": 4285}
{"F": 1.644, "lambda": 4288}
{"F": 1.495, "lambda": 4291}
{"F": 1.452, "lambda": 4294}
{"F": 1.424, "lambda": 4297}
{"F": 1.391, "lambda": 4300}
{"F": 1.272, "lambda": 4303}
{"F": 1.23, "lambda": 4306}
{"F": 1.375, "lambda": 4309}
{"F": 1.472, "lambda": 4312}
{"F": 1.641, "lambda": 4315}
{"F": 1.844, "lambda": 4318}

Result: 0.01 mag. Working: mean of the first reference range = 1.56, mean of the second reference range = 1.62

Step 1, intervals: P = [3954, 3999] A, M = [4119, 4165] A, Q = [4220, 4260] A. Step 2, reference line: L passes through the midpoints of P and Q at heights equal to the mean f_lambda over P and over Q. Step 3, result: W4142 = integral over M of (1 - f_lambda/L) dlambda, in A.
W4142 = -3.64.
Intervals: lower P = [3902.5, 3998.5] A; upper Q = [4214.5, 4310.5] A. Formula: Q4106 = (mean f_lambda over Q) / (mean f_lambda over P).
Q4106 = 1.57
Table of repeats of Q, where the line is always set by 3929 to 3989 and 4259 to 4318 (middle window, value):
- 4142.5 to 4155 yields -0.18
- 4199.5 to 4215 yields -0.22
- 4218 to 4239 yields -0.16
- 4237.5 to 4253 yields -0.16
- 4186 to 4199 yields -0.21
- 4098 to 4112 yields -0.25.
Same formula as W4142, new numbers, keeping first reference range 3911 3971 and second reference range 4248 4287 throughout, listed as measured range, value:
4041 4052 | -3.8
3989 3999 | -3.9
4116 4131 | -2.9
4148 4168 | -1.7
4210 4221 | -1.5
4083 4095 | -4.3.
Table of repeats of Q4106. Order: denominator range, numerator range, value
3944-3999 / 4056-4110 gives 1.43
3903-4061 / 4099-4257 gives 1.28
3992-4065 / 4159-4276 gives 1.02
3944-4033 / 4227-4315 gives 1.20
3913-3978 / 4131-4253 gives 1.80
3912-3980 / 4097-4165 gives 1.71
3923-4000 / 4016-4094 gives 1.62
